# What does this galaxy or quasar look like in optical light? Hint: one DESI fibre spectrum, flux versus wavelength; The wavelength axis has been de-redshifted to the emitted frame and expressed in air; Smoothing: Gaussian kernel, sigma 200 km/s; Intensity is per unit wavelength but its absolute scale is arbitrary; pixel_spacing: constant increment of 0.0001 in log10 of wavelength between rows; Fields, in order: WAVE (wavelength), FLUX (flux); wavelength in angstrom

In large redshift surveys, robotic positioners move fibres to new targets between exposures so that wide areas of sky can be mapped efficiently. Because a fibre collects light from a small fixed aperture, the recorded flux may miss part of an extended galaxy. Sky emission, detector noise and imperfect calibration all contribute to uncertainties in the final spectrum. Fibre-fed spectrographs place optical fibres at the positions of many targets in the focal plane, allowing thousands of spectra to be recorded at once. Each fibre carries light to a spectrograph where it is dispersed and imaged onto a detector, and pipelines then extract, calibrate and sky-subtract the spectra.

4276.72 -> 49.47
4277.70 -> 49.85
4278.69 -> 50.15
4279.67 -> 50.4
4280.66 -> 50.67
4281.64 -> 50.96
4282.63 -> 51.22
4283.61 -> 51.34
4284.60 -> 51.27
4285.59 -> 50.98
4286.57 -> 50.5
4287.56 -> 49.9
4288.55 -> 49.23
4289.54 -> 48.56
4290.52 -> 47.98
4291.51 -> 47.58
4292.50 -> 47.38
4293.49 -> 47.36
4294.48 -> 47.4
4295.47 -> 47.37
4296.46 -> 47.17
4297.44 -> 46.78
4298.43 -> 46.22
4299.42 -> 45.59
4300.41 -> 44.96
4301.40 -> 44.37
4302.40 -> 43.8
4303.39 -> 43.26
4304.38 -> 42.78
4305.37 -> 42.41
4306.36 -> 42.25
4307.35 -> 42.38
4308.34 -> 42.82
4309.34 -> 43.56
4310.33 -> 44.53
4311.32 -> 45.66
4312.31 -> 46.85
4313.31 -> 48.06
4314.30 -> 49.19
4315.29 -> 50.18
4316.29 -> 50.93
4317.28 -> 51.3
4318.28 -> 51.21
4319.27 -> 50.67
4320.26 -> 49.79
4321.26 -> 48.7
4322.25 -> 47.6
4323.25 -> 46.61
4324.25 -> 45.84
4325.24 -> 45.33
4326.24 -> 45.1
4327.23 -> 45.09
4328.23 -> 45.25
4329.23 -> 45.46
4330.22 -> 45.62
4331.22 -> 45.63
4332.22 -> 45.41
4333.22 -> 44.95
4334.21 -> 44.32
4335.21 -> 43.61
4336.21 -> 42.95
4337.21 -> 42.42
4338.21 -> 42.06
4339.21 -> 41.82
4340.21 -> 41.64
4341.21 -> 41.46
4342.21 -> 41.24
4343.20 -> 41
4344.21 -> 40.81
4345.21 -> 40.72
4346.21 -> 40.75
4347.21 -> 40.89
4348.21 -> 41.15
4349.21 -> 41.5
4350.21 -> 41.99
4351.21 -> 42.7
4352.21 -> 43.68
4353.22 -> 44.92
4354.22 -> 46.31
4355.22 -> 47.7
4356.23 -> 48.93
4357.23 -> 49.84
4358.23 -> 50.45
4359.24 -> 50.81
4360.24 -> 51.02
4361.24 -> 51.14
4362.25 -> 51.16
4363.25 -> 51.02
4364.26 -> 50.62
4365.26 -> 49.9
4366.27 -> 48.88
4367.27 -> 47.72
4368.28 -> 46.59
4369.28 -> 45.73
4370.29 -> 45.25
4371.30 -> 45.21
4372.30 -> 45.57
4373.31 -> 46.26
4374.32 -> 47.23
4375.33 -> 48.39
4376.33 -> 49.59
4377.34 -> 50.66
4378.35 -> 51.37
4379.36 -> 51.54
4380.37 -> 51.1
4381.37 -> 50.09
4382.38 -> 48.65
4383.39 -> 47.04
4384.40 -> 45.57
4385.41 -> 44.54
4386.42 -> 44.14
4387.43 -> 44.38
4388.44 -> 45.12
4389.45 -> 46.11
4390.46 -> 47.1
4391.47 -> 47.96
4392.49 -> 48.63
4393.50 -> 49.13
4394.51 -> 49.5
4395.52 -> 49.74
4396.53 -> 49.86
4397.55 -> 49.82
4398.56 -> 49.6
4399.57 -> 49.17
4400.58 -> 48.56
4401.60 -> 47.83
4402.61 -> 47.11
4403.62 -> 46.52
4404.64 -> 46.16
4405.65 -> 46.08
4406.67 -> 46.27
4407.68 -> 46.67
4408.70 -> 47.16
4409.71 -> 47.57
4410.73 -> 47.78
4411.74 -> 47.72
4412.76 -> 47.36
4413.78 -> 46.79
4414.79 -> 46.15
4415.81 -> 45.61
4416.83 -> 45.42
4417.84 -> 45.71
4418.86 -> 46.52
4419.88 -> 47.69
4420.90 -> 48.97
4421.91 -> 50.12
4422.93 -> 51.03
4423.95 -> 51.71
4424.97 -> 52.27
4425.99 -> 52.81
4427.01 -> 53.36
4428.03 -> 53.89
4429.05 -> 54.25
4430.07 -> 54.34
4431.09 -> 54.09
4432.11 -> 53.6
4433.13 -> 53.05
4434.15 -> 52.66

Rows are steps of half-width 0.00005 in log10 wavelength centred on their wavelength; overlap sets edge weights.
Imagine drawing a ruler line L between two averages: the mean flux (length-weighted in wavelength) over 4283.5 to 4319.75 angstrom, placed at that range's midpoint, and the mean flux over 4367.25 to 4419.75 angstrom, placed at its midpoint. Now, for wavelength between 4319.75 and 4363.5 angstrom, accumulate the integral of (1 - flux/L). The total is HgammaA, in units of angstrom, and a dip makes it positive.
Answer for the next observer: 2.0 angstrom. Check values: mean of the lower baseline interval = 47.1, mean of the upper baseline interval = 47.4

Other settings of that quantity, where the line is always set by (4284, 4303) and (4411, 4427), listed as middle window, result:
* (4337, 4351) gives 1.9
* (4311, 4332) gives 0.1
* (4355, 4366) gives -0.5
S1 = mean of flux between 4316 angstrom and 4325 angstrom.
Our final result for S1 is 49.1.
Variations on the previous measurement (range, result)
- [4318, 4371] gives 45.7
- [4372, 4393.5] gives 47.7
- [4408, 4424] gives 47.6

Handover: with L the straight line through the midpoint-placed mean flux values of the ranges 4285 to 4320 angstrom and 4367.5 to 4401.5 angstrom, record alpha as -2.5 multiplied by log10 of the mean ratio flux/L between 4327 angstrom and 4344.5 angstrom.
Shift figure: 0.09 mag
